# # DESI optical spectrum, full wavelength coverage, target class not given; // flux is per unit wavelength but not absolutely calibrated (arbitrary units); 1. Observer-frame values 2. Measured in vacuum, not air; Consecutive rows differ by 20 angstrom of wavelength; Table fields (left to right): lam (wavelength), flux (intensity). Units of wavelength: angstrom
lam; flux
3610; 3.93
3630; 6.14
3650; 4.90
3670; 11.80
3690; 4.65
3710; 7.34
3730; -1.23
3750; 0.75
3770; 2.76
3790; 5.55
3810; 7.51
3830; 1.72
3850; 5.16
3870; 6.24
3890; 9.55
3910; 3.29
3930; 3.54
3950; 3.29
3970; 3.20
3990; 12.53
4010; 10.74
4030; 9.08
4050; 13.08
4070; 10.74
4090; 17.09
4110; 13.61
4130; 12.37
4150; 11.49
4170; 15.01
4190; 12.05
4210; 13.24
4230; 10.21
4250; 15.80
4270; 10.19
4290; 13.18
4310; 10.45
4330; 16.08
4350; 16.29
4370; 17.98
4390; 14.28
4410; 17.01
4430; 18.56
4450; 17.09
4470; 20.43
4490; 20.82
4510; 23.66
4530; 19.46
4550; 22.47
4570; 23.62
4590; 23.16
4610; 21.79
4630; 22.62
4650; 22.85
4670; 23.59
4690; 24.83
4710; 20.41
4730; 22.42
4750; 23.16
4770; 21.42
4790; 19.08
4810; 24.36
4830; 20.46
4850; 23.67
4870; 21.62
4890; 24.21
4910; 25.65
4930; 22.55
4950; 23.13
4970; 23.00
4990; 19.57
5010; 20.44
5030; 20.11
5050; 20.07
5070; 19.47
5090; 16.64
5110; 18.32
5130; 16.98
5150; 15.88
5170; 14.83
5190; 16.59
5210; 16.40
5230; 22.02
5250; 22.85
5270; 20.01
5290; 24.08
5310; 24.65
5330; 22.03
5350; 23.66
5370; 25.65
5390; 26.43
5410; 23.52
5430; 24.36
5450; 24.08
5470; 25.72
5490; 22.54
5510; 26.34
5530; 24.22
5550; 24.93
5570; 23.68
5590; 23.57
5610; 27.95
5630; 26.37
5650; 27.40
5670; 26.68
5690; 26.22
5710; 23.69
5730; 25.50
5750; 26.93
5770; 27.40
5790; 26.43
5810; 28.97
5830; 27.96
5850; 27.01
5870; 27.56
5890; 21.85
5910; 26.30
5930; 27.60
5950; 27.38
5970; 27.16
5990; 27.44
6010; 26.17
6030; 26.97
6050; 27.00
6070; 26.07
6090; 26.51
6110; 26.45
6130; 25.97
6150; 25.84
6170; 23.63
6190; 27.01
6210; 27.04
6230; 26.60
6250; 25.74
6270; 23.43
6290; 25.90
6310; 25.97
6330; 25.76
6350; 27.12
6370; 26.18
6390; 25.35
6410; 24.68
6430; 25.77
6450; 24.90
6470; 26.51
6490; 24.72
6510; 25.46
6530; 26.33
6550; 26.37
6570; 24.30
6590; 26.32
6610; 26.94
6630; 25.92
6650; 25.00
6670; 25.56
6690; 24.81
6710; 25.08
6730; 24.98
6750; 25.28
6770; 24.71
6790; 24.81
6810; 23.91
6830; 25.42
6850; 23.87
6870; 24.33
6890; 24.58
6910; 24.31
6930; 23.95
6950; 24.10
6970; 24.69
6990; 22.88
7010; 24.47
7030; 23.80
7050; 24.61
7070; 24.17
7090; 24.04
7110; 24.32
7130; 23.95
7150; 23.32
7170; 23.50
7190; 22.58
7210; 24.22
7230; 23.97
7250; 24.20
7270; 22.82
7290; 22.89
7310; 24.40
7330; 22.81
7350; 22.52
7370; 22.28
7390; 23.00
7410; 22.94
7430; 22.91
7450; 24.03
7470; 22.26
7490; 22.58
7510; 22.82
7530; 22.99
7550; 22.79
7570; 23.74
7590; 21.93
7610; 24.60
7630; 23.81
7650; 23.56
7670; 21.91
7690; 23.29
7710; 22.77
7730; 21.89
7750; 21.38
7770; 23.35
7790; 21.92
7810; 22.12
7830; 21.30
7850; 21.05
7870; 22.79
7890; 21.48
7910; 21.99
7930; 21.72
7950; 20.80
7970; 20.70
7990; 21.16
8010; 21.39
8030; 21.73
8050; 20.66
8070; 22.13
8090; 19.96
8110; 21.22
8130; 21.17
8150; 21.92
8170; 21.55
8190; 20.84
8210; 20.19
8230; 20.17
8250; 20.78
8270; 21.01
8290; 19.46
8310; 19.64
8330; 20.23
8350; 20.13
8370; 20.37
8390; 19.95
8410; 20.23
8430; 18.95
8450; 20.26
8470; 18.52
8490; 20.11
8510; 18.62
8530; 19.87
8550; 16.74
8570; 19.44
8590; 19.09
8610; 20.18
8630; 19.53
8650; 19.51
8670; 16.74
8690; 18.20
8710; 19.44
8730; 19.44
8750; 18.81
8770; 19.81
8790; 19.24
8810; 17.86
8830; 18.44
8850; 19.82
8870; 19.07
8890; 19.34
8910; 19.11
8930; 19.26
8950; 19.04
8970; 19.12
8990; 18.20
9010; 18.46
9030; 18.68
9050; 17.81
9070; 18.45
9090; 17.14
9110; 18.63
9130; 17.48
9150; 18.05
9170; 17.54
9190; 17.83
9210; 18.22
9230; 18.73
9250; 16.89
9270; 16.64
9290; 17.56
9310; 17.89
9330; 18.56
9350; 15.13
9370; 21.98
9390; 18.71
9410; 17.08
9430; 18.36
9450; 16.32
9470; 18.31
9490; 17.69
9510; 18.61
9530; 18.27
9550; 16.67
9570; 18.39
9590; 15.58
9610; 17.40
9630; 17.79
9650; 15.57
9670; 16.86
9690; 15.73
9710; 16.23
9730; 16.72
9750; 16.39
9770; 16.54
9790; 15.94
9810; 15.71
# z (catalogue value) 0.000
